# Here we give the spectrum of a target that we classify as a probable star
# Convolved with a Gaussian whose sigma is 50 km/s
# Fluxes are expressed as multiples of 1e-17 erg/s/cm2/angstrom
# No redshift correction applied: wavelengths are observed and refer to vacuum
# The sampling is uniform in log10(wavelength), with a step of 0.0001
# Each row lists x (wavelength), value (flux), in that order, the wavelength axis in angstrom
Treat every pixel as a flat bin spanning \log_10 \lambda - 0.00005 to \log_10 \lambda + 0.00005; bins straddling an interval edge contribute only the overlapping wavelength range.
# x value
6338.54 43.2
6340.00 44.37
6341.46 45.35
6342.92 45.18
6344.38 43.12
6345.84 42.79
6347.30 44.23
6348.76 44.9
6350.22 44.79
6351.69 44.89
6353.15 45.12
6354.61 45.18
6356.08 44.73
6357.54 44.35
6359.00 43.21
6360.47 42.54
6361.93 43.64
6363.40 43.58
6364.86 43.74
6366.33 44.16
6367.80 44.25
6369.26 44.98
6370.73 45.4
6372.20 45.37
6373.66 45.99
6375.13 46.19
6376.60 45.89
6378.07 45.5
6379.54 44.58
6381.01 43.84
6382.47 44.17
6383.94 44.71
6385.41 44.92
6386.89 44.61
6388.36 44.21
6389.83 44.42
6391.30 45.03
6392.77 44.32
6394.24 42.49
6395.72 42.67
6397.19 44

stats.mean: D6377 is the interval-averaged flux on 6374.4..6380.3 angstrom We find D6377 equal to 45.5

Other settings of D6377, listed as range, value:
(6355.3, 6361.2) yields 43.7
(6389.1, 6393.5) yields 44.6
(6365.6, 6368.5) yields 44.1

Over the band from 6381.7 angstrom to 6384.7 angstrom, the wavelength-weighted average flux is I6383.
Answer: 44.6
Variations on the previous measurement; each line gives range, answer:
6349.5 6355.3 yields 45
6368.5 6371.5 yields 45.2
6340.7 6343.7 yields 45.2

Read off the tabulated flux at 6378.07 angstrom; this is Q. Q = 45.5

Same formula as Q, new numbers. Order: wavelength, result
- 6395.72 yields 42.67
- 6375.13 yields 46.19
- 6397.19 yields 44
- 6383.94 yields 44.71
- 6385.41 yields 44.92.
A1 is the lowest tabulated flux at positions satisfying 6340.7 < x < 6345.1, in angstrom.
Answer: 43.12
